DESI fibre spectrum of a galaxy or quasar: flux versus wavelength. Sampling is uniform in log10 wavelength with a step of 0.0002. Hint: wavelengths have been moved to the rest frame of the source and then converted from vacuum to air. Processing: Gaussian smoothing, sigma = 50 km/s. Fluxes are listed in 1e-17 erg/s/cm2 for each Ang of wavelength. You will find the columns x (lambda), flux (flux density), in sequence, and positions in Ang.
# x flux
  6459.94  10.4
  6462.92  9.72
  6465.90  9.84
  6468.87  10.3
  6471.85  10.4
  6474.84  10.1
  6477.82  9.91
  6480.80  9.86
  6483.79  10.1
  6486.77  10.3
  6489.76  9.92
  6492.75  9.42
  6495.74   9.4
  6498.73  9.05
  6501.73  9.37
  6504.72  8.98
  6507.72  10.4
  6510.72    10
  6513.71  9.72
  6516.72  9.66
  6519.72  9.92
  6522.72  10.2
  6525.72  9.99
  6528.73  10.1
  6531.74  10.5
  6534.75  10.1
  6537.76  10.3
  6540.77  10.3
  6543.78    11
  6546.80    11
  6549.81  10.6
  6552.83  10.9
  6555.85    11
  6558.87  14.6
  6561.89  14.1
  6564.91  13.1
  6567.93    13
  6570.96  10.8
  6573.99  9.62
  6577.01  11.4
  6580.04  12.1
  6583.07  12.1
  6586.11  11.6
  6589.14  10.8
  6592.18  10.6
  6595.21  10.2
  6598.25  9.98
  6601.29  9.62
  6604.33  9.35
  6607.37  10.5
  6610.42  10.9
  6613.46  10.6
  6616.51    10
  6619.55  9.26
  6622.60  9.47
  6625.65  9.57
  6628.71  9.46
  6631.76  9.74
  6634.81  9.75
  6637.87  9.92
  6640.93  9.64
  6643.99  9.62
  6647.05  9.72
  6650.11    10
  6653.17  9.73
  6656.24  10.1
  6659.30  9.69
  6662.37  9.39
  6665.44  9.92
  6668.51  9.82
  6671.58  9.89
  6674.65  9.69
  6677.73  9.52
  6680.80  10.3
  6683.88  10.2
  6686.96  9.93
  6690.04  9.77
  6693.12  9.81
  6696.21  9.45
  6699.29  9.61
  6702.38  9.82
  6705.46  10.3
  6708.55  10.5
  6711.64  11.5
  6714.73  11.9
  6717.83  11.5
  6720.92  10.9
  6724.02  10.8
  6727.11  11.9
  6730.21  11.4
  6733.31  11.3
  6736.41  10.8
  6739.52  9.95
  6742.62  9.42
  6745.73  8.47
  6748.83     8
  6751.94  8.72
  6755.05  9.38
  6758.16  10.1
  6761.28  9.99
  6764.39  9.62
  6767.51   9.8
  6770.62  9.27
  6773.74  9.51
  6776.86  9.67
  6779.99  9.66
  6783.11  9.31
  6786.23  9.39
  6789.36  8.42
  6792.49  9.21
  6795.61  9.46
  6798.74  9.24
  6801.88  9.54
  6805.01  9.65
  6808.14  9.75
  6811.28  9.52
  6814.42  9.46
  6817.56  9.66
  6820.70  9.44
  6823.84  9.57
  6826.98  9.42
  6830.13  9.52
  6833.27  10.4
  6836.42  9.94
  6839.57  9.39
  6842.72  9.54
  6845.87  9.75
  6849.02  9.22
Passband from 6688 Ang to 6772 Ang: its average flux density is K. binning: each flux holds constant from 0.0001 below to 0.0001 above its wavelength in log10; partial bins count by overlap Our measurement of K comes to 10.1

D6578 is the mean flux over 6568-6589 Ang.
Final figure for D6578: 11.4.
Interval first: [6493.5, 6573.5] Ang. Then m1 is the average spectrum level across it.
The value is 10.7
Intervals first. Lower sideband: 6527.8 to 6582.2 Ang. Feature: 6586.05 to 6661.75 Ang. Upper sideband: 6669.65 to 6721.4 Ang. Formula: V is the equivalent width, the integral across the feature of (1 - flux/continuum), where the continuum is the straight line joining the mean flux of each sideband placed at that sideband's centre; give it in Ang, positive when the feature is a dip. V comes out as 6.1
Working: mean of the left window 11.4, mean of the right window 10.3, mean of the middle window 9.95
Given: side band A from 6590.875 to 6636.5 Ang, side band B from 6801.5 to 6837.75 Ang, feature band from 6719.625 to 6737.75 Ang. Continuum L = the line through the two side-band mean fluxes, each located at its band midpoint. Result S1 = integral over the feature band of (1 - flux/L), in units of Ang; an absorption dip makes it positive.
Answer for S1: -2.6 Ang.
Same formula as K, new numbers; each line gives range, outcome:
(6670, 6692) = 9.9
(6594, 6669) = 9.84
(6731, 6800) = 9.51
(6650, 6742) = 10.3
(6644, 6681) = 9.79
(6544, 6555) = 10.9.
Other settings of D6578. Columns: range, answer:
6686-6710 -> 9.9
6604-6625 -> 10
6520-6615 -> 11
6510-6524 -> 9.89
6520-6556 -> 10.5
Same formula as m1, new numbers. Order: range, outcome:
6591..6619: 10.2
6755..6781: 9.68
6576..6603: 10.9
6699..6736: 11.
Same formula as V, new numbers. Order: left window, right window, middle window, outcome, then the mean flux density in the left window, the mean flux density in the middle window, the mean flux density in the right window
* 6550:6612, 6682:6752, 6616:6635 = 2.4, 11.3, 9.58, 10.3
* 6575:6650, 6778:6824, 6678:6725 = -2.6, 10.2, 10.4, 9.42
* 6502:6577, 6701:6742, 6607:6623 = 1.1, 10.8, 10.1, 10.9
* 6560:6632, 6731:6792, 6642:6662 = 1.1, 10.8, 9.78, 9.53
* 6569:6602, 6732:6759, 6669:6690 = 0.4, 10.9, 9.91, 9.54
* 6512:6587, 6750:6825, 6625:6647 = 1.7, 11.1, 9.68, 9.46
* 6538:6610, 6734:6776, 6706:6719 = -1.8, 11.2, 11.3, 9.51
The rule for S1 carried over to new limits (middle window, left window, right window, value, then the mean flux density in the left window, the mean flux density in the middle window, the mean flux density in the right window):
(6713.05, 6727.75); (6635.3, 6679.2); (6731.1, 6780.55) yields -2.6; 9.76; 11.4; 9.62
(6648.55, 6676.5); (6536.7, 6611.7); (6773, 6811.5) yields 1.8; 11.2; 9.8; 9.4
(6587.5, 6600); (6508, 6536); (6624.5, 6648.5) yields -0.7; 10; 10.4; 9.68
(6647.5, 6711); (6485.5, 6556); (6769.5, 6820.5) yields -1.3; 10.1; 9.89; 9.42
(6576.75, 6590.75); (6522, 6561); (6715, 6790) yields -1.2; 10.9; 11.6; 9.94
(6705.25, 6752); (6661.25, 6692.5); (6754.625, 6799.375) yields -4.2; 9.85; 10.5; 9.48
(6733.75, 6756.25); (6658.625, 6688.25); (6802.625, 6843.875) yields 0.9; 9.84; 9.35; 9.64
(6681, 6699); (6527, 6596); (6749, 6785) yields 0.6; 11.3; 9.85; 9.49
